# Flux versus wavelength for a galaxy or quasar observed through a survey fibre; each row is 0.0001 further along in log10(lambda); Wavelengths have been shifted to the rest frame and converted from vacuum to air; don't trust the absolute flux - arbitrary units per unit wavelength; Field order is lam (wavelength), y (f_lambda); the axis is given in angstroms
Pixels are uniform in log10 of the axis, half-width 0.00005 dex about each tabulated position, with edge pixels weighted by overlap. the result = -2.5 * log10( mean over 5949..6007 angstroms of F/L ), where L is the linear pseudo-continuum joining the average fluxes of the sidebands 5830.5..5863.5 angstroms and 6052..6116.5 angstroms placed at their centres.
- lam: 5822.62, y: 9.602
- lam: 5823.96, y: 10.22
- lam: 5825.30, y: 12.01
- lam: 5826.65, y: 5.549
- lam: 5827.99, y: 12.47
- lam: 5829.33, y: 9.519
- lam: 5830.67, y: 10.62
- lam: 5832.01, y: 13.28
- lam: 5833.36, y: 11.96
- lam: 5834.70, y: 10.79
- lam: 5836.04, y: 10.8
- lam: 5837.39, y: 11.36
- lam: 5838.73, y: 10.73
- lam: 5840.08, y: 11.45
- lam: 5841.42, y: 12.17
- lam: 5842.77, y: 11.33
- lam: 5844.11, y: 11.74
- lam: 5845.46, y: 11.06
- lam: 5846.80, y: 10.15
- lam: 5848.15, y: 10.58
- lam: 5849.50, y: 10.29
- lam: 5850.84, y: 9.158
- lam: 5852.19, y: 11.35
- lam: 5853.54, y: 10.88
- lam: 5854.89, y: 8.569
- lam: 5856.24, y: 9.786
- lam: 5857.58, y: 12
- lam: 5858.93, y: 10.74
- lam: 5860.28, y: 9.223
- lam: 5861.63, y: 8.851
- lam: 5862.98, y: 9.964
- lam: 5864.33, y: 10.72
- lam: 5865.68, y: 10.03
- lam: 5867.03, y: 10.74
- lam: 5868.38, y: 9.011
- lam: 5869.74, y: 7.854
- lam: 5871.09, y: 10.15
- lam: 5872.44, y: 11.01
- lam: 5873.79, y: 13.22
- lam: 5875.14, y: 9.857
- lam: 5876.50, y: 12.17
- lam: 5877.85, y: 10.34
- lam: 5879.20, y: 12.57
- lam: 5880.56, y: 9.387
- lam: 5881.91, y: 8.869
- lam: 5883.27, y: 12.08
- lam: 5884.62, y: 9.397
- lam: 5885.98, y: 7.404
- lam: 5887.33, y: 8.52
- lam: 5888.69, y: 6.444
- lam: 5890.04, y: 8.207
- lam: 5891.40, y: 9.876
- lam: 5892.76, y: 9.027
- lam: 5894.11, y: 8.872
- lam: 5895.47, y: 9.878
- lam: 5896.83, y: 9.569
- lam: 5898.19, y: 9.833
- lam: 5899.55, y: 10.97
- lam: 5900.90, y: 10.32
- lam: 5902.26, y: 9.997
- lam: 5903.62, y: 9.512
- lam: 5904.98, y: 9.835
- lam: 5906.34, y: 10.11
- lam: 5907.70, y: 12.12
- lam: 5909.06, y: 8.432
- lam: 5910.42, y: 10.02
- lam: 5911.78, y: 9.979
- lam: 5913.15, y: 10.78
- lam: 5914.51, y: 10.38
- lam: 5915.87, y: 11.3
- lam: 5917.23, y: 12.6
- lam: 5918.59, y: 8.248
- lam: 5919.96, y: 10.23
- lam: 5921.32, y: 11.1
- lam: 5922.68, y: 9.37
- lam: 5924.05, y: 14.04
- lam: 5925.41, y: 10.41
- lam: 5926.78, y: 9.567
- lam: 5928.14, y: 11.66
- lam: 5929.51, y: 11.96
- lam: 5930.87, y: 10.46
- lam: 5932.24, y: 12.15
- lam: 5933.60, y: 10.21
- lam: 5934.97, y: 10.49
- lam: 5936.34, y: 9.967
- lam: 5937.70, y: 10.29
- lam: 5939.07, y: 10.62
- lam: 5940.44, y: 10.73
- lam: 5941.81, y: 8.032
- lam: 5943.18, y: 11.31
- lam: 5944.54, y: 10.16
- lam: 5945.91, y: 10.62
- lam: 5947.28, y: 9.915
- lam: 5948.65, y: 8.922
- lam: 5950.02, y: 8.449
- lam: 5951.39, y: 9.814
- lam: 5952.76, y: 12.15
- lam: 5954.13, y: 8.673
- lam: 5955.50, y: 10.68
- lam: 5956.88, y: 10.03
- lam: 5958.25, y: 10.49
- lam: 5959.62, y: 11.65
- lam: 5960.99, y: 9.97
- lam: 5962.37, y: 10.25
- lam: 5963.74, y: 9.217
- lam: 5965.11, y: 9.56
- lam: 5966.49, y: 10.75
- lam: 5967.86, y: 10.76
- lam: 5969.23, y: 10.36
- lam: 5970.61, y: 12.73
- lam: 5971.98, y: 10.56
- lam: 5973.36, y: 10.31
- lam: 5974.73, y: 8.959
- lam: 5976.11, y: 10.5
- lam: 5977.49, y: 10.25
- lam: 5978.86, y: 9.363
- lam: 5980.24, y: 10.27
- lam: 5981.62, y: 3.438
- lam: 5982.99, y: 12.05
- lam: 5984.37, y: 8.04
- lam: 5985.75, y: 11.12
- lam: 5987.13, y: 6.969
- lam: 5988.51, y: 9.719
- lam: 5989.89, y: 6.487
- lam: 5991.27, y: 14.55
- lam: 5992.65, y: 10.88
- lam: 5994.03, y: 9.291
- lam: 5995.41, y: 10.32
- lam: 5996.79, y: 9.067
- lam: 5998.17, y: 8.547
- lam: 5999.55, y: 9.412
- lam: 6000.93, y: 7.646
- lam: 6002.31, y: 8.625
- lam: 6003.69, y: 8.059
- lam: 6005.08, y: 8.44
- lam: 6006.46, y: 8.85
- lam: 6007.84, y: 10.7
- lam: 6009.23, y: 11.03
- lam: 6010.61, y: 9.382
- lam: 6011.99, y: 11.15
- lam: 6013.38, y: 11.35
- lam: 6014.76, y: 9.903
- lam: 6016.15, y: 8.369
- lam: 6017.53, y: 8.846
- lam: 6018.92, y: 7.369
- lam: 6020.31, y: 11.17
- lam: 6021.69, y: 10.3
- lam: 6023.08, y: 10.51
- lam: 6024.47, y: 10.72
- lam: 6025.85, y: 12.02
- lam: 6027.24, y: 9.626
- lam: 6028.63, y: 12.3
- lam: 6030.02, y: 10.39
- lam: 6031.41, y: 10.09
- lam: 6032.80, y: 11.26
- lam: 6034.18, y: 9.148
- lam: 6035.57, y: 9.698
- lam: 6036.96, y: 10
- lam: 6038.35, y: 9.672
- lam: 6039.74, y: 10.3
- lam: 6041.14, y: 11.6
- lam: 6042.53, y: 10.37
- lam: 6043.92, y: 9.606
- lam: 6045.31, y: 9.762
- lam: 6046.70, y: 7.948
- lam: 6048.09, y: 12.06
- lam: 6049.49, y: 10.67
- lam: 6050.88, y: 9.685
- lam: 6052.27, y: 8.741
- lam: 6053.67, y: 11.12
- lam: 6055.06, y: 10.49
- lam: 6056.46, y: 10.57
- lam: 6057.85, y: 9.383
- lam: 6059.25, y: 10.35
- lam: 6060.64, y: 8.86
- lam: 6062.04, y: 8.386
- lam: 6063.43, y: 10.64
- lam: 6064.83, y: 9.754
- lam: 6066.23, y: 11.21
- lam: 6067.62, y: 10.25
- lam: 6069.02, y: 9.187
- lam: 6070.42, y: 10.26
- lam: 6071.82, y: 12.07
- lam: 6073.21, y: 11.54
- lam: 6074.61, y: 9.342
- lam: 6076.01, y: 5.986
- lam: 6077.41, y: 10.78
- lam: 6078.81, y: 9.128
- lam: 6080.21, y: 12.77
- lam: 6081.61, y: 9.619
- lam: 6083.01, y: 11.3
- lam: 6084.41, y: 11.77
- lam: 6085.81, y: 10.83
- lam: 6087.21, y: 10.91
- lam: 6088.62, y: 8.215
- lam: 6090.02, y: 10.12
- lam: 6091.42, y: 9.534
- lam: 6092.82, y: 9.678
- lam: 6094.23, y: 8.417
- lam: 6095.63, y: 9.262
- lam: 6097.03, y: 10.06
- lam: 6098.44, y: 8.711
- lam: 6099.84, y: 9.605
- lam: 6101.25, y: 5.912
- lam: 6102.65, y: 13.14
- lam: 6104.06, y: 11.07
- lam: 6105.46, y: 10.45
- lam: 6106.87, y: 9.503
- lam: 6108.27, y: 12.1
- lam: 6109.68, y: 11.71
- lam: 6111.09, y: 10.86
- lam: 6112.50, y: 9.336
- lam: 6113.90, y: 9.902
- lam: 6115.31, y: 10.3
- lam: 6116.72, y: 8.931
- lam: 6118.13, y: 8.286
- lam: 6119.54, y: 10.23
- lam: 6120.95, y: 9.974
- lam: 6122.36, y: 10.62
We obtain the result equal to 0.074 mag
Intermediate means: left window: 10.8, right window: 10.1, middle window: 9.69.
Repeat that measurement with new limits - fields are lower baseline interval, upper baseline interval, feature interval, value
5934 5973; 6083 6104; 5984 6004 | 0.09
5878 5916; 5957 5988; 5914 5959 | -0.07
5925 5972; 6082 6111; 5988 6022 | 0.08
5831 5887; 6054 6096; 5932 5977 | 0.01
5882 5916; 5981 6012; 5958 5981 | -0.10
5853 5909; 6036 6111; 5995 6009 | 0.12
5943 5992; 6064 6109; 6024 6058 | -0.03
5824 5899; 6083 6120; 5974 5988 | 0.11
